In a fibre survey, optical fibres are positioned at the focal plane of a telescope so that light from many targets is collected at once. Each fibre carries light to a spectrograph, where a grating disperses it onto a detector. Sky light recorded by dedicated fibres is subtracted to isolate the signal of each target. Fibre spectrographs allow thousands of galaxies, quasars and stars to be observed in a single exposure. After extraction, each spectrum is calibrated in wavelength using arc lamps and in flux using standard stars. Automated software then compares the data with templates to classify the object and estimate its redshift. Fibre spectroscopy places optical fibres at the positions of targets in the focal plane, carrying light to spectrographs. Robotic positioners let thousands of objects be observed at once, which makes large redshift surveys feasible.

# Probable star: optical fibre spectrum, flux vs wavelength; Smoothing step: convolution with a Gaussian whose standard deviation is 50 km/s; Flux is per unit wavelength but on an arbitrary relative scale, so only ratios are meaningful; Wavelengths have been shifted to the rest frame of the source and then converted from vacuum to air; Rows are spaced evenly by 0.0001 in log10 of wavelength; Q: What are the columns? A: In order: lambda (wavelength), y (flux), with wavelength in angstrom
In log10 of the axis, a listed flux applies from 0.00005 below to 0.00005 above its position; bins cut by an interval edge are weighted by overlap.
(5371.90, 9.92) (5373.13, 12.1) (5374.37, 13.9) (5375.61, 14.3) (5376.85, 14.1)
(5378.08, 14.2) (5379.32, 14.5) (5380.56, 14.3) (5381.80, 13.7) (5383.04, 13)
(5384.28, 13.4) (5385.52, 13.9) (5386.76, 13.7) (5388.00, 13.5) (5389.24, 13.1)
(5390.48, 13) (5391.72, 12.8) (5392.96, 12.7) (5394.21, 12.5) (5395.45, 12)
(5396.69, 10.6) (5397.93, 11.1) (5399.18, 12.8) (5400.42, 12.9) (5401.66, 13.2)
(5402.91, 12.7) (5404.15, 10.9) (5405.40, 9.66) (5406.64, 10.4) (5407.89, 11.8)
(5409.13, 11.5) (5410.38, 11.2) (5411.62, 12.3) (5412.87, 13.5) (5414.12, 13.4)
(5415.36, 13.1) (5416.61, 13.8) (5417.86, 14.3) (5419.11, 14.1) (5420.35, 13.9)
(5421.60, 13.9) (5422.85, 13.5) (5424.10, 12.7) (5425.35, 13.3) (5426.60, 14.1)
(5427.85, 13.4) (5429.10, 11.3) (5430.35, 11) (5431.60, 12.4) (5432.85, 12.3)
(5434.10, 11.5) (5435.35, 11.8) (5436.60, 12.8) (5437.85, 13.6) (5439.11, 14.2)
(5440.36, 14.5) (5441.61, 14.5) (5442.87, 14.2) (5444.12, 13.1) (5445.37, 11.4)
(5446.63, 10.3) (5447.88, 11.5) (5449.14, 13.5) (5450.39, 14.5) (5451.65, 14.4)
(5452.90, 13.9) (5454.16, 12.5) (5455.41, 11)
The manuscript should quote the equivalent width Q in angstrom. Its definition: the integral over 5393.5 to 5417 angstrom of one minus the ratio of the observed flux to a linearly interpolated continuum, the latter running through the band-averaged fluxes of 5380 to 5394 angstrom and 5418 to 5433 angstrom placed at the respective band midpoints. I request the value 2.0 angstrom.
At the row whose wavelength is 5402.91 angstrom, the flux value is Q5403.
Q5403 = 12.7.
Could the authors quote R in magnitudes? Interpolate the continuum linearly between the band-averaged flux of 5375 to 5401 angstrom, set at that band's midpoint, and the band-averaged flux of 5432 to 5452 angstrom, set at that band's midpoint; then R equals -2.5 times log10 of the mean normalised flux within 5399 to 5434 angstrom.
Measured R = 0.039 mag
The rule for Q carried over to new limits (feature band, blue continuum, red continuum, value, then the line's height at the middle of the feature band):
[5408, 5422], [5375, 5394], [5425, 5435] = -0.4 angstrom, 12.8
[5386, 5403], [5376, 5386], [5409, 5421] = 1.2 angstrom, 13.6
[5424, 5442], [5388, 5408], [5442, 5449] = -1.0 angstrom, 12.2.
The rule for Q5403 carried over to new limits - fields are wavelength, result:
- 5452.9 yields 13.9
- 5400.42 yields 12.9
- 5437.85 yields 13.6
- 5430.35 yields 11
